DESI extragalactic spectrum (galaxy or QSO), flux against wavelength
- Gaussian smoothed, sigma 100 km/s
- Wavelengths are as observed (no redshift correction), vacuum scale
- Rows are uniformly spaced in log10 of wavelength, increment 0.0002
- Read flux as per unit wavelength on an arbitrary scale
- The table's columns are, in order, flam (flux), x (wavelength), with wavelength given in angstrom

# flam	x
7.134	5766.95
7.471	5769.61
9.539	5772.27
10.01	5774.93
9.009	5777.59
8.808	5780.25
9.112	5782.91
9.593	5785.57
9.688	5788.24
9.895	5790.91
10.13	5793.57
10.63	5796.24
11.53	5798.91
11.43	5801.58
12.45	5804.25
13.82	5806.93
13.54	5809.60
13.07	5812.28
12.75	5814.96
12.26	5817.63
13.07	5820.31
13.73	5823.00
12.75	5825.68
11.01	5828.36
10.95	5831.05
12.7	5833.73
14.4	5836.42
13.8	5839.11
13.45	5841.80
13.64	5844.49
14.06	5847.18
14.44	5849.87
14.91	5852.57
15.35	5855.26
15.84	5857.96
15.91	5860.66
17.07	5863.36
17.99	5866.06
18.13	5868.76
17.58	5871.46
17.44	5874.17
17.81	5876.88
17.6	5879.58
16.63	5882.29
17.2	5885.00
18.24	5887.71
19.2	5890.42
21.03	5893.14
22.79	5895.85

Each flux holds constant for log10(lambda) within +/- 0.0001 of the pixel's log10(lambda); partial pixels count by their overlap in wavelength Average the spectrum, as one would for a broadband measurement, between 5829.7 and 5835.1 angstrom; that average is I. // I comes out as 11.8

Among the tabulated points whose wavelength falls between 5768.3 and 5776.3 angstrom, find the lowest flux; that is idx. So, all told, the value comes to 7.471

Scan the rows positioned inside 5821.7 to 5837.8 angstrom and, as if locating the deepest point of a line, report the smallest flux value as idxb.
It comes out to 10.95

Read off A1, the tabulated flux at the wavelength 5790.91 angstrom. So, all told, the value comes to 9.895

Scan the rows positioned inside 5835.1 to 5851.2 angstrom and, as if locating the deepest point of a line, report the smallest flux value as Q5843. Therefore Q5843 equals 13.45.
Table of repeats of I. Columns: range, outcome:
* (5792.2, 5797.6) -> 10.4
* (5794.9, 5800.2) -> 11.1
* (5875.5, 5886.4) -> 17.3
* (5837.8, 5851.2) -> 13.9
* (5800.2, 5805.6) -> 11.9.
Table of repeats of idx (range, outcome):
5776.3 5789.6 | 8.808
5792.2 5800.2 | 10.13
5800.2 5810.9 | 11.43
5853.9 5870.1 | 15.35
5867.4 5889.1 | 16.63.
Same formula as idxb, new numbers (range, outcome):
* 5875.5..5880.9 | 17.6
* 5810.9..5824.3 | 12.26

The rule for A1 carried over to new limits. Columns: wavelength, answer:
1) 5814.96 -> 12.75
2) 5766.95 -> 7.134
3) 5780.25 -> 8.808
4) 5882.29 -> 16.63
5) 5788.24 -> 9.688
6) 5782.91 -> 9.112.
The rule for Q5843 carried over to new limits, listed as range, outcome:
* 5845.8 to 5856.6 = 14.06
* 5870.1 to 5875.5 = 17.44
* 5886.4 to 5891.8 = 18.24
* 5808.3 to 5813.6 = 13.07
